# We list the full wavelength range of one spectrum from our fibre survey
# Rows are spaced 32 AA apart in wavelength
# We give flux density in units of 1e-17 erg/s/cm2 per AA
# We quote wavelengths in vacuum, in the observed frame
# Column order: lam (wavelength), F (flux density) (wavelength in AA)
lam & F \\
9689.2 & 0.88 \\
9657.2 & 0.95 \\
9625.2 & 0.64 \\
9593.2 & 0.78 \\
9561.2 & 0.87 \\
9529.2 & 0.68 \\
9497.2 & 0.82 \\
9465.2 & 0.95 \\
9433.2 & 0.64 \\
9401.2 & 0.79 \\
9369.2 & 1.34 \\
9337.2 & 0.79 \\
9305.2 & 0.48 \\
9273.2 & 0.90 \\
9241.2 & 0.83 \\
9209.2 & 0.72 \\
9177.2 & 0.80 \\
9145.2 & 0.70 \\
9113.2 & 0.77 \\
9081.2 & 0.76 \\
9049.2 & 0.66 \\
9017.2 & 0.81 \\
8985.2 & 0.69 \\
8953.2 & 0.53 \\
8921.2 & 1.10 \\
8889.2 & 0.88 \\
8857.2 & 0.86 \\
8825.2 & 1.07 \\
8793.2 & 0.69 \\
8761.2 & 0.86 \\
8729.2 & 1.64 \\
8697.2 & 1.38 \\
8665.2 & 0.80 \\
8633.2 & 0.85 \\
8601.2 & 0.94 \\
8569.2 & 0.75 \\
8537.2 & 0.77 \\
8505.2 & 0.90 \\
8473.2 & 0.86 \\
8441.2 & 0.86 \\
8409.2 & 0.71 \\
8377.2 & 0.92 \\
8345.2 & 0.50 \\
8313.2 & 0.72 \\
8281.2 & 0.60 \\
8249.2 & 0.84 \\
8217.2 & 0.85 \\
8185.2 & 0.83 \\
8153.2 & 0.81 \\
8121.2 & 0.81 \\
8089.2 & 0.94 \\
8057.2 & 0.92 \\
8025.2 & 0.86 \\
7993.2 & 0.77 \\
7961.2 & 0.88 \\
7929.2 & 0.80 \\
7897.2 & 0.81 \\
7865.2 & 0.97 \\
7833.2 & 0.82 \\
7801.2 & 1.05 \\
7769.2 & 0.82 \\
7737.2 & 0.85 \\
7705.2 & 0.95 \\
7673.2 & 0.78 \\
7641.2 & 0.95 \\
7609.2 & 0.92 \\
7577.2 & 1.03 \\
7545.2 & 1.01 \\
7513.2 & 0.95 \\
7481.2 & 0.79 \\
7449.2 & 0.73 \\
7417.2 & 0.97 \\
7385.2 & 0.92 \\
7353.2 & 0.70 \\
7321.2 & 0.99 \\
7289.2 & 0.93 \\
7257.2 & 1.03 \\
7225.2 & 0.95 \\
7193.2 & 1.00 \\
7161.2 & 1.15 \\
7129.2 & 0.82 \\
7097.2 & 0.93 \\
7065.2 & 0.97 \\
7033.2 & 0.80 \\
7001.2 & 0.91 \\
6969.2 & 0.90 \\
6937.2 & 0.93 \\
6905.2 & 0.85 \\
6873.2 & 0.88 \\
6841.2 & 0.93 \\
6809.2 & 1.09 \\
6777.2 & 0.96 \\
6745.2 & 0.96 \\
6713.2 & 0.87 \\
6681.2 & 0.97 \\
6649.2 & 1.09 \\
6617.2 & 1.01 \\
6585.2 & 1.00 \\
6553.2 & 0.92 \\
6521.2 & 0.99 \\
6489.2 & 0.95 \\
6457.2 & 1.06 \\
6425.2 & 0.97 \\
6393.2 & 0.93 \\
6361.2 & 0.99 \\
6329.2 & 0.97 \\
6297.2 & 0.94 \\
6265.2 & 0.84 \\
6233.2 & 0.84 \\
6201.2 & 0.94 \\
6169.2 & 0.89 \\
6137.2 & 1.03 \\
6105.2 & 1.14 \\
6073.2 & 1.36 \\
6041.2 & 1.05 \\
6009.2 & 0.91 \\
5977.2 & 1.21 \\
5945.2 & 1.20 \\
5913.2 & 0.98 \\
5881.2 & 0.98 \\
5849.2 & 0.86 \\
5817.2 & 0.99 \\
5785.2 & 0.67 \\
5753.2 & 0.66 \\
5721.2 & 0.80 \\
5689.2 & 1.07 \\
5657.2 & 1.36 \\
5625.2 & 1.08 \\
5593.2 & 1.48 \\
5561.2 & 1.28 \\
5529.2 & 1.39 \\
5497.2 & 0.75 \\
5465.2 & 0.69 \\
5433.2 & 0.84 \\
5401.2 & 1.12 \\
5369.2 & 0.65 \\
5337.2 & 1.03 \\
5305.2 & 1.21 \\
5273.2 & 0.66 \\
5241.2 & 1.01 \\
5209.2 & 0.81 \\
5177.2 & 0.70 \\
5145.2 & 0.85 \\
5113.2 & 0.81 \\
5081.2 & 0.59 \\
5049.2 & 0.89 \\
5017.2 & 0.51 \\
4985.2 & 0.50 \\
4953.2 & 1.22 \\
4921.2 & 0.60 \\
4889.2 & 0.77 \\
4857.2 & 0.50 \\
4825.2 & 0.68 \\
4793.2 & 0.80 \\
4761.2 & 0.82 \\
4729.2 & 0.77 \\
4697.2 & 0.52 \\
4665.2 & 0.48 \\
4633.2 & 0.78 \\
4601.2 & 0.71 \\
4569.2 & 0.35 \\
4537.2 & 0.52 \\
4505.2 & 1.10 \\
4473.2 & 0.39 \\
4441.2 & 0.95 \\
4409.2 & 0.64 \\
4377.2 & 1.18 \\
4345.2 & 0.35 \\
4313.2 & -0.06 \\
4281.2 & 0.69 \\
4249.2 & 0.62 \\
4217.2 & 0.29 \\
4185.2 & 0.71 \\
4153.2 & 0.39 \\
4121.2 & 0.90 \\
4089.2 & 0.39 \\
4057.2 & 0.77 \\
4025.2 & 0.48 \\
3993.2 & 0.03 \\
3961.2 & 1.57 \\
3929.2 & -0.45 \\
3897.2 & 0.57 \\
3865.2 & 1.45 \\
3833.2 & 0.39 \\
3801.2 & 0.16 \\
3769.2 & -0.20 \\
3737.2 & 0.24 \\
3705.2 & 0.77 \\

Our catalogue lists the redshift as 0.327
